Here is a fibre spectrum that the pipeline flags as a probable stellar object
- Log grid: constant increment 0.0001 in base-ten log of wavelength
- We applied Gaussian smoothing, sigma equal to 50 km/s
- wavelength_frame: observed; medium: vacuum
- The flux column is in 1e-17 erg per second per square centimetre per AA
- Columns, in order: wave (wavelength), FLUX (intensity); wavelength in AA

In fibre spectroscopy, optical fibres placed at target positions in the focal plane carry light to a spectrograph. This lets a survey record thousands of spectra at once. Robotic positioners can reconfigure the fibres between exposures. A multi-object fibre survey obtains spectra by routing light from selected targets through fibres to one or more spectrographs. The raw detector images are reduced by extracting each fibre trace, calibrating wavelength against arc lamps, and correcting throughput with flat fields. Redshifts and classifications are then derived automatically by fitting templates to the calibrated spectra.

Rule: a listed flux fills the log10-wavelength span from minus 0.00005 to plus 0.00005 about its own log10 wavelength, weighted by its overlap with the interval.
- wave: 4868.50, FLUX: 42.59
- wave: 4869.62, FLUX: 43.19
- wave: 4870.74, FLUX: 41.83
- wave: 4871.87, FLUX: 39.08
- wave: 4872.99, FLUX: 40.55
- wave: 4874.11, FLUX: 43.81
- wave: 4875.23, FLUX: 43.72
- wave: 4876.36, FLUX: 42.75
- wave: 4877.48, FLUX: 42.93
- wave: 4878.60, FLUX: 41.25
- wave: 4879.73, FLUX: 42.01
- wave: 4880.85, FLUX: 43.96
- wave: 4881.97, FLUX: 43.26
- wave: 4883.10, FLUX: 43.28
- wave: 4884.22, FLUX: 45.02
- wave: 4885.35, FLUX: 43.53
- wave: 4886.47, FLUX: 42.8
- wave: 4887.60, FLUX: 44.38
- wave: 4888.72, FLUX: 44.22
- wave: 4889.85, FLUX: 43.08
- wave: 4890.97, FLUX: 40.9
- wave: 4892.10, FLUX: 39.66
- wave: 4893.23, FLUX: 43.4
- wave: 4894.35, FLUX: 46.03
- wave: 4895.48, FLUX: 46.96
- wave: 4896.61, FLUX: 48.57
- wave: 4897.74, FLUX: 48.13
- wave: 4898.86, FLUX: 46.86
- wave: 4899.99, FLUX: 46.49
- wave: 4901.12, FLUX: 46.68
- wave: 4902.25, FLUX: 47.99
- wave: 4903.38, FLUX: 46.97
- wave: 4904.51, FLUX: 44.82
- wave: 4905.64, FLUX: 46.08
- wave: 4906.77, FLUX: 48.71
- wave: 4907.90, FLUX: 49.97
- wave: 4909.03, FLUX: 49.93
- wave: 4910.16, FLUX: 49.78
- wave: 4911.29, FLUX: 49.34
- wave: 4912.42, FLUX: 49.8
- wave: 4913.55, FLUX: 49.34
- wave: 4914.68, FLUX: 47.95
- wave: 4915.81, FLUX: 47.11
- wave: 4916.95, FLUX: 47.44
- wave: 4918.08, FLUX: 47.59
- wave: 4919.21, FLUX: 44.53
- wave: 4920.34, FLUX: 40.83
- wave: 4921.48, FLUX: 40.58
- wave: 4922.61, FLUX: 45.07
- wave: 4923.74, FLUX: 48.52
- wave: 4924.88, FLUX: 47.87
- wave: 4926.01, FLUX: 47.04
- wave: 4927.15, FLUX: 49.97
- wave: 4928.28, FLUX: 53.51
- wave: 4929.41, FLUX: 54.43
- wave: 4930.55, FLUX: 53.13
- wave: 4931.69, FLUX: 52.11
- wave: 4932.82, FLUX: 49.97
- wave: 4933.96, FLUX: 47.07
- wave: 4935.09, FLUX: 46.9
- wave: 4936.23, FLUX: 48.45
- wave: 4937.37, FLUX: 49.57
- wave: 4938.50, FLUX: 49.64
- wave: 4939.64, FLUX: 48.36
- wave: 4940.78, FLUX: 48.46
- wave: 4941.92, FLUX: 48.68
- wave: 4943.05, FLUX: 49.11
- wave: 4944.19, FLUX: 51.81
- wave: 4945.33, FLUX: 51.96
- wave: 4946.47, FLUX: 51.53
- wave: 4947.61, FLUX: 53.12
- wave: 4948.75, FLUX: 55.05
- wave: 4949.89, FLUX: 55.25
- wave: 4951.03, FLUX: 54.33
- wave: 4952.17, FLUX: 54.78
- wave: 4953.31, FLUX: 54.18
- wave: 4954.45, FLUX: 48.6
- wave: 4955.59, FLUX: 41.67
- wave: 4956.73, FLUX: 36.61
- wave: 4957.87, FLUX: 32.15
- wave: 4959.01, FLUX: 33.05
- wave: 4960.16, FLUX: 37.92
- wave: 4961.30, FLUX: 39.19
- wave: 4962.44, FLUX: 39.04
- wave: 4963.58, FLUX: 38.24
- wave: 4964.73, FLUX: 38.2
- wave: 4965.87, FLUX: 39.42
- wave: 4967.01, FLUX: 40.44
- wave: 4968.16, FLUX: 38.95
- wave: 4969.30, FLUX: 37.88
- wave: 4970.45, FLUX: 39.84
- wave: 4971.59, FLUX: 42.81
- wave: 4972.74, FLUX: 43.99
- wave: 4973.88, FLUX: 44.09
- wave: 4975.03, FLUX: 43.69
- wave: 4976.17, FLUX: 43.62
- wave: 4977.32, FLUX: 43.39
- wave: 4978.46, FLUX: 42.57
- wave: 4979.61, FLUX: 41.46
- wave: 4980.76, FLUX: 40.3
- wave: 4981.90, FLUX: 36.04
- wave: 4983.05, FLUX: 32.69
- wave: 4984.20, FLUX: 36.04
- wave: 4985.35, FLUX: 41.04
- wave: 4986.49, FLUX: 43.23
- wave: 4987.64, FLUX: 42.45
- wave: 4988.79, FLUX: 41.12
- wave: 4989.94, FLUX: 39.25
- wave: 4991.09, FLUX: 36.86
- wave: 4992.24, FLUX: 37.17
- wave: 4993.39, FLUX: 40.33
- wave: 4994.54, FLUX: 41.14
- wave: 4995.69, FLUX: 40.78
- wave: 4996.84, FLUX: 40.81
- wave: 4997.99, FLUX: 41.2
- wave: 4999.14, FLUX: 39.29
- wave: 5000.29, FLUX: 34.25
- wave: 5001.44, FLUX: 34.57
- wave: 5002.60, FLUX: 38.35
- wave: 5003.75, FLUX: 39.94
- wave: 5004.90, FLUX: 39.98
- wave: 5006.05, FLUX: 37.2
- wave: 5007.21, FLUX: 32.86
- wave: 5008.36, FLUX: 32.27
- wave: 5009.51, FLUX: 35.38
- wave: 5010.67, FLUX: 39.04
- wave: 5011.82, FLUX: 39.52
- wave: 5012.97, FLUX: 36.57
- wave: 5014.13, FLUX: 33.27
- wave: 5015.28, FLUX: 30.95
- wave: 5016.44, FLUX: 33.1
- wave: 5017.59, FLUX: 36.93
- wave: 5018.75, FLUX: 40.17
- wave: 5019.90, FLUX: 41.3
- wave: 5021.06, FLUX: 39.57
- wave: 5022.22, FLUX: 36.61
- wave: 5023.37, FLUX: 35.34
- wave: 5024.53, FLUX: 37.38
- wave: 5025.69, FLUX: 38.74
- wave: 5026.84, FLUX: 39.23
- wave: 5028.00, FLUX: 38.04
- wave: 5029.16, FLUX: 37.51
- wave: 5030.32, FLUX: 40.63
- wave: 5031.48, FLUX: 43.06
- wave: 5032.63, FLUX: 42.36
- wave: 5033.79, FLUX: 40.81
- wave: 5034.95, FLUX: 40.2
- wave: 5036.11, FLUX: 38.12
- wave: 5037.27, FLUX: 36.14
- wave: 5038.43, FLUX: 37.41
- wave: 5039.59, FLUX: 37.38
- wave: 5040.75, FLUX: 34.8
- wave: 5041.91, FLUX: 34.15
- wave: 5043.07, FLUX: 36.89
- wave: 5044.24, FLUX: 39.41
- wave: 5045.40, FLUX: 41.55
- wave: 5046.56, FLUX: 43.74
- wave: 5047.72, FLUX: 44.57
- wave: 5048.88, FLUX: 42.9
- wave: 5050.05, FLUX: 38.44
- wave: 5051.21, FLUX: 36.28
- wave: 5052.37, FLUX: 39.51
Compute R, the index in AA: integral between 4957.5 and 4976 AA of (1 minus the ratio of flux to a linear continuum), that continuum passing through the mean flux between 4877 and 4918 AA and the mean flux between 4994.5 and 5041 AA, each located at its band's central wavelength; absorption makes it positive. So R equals 0.8 AA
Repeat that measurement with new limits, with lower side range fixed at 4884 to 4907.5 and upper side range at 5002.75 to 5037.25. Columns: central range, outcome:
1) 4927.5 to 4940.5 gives -2.2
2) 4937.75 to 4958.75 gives -3.4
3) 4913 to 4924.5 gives -0.5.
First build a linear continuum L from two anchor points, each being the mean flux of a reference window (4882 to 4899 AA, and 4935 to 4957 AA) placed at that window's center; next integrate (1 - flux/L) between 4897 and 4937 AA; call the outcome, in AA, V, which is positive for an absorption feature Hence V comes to -0.8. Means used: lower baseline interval 44.4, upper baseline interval 50.1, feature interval 48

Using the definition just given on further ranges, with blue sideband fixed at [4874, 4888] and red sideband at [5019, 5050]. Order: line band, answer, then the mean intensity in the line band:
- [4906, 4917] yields -1.7 AA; 48.9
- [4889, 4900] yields -0.5 AA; 44.9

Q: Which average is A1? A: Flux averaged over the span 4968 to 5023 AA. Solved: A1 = 38.8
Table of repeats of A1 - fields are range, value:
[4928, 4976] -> 46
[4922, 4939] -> 49.5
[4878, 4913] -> 45.6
